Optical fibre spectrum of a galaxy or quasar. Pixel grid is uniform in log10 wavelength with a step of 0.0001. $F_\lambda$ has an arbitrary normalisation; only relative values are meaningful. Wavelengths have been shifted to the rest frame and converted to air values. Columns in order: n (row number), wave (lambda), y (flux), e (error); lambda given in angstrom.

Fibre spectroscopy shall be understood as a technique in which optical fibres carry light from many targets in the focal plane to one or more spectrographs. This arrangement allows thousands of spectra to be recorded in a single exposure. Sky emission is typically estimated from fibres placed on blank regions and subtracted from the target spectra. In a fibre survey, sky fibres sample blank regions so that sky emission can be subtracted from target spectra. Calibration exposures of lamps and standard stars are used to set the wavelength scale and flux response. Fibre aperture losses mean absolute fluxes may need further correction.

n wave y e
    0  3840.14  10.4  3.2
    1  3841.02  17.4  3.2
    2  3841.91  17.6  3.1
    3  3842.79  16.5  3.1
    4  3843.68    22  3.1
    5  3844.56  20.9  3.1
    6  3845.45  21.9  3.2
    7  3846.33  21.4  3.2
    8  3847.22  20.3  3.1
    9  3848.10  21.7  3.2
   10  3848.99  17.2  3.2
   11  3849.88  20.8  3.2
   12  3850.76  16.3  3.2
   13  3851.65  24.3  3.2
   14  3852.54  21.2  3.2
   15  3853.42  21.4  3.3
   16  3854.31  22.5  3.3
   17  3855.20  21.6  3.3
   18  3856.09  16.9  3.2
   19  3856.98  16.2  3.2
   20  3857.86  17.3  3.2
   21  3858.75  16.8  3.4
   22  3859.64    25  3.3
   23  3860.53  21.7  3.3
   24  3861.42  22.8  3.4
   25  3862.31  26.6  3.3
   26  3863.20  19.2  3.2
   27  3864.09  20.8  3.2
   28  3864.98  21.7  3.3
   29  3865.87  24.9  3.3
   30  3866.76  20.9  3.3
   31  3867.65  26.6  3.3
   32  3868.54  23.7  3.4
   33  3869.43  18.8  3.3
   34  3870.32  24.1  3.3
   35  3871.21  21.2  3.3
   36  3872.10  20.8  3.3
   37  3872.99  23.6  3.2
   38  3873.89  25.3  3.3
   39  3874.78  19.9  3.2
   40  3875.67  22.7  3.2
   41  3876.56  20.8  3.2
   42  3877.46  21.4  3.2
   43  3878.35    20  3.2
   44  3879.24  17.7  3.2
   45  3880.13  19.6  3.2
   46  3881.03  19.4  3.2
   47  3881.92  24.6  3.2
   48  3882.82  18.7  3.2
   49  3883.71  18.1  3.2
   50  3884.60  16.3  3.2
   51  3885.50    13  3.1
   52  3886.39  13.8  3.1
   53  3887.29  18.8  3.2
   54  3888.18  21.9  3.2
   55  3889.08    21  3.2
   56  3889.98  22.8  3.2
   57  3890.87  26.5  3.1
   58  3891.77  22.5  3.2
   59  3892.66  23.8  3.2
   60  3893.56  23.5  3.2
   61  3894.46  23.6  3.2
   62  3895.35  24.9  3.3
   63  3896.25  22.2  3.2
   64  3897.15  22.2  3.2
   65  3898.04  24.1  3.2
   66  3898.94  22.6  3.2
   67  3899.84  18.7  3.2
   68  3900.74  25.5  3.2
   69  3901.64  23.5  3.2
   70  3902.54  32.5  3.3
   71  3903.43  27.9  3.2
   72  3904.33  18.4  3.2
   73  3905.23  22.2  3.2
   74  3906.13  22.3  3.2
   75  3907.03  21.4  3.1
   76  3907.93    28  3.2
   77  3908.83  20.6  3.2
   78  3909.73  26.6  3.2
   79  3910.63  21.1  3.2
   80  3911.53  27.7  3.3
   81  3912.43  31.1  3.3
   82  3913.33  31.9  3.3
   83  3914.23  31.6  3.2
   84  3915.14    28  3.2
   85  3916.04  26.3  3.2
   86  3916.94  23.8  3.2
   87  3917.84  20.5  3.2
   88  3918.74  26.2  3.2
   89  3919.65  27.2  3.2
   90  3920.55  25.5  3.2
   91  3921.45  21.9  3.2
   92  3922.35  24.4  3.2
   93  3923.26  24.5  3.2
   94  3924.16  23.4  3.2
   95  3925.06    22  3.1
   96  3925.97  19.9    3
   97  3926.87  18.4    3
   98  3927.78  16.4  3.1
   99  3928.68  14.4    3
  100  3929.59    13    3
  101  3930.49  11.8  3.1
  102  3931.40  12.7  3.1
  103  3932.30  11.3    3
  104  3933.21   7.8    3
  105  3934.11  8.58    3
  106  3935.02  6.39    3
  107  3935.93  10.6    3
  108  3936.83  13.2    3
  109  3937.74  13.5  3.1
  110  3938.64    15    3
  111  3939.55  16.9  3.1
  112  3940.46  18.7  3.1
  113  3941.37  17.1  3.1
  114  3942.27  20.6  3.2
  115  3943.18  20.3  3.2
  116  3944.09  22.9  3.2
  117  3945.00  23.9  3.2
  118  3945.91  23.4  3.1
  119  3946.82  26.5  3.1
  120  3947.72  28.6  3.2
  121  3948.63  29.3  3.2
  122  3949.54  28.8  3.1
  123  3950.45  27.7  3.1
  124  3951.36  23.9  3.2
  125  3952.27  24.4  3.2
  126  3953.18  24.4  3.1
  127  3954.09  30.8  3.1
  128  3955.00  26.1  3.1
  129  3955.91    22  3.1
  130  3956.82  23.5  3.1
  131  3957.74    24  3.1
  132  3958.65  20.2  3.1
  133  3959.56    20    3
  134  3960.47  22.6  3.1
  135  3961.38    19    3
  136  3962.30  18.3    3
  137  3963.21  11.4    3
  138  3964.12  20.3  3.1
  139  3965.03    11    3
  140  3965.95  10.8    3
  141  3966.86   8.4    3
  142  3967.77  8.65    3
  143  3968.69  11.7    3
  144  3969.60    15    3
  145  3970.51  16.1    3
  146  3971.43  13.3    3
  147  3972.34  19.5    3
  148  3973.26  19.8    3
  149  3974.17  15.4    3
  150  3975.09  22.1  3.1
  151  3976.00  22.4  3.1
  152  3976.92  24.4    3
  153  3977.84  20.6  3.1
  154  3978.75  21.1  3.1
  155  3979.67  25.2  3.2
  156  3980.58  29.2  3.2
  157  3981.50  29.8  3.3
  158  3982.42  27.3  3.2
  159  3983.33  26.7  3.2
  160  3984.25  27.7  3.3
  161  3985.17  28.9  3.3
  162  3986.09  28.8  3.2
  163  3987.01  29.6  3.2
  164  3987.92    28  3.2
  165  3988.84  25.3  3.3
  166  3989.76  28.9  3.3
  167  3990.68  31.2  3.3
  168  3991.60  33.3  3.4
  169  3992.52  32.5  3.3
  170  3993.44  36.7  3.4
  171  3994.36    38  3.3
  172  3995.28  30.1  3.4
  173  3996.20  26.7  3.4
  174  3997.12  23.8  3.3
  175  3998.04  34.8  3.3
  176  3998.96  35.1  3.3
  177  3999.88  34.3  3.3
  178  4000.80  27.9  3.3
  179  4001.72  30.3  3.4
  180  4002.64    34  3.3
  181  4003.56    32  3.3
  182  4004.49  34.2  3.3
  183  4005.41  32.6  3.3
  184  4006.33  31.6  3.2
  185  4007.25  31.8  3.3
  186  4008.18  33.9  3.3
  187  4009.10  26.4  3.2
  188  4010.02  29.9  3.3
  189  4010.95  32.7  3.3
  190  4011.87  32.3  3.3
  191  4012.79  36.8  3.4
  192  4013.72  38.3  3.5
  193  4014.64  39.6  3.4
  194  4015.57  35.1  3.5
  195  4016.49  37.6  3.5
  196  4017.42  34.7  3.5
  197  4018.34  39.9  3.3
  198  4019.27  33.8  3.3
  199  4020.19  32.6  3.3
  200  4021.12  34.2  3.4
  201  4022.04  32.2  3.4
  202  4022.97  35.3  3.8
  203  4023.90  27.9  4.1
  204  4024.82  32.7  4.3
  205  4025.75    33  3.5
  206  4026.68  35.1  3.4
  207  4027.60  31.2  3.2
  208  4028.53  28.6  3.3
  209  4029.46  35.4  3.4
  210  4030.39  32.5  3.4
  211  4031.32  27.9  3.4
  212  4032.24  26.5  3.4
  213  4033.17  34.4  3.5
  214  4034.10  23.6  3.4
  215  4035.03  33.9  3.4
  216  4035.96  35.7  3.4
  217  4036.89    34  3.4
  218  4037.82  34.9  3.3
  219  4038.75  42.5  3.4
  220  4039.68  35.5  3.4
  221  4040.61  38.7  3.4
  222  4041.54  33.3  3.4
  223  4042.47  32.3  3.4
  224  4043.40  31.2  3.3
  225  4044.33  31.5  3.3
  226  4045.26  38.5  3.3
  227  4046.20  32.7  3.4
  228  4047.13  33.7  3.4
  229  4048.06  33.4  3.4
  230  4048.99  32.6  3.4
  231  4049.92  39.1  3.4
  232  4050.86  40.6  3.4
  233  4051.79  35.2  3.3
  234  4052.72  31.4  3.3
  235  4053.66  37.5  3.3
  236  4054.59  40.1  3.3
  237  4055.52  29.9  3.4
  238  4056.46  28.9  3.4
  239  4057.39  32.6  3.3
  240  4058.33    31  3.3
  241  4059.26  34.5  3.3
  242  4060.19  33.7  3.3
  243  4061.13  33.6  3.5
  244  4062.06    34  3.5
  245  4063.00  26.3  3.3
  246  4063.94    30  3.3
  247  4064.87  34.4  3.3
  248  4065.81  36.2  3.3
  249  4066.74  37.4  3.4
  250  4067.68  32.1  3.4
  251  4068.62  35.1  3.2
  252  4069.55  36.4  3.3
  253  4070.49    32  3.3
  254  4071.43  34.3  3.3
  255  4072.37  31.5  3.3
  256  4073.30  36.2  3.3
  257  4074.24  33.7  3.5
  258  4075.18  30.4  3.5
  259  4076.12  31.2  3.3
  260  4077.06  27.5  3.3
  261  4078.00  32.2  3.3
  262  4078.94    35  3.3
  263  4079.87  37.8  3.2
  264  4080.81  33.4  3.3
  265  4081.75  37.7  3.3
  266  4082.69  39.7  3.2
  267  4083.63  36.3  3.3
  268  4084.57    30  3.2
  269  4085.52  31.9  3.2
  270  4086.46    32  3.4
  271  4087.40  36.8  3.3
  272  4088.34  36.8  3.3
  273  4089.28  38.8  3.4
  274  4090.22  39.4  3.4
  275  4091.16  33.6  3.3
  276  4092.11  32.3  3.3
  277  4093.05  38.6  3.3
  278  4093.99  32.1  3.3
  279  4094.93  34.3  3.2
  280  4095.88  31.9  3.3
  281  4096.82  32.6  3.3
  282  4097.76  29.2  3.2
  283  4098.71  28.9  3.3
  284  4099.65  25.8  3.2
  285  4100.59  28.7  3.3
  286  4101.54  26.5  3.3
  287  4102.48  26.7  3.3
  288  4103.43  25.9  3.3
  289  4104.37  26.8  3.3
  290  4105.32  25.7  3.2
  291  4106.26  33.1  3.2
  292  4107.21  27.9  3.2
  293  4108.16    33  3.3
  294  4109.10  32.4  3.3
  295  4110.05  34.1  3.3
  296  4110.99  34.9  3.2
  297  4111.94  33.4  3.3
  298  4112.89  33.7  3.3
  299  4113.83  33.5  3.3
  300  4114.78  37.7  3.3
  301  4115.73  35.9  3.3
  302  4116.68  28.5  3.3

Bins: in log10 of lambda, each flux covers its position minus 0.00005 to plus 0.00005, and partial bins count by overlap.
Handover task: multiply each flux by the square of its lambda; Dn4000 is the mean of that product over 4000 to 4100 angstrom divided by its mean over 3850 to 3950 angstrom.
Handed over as 1.70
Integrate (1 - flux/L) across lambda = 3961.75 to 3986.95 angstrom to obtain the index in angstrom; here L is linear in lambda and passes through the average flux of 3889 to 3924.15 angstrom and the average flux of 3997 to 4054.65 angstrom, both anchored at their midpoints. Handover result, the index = 8.4 angstrom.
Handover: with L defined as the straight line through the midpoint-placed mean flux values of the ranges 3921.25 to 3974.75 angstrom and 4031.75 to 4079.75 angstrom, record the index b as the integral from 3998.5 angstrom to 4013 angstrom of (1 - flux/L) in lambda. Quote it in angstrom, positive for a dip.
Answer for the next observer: -3.0 angstrom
